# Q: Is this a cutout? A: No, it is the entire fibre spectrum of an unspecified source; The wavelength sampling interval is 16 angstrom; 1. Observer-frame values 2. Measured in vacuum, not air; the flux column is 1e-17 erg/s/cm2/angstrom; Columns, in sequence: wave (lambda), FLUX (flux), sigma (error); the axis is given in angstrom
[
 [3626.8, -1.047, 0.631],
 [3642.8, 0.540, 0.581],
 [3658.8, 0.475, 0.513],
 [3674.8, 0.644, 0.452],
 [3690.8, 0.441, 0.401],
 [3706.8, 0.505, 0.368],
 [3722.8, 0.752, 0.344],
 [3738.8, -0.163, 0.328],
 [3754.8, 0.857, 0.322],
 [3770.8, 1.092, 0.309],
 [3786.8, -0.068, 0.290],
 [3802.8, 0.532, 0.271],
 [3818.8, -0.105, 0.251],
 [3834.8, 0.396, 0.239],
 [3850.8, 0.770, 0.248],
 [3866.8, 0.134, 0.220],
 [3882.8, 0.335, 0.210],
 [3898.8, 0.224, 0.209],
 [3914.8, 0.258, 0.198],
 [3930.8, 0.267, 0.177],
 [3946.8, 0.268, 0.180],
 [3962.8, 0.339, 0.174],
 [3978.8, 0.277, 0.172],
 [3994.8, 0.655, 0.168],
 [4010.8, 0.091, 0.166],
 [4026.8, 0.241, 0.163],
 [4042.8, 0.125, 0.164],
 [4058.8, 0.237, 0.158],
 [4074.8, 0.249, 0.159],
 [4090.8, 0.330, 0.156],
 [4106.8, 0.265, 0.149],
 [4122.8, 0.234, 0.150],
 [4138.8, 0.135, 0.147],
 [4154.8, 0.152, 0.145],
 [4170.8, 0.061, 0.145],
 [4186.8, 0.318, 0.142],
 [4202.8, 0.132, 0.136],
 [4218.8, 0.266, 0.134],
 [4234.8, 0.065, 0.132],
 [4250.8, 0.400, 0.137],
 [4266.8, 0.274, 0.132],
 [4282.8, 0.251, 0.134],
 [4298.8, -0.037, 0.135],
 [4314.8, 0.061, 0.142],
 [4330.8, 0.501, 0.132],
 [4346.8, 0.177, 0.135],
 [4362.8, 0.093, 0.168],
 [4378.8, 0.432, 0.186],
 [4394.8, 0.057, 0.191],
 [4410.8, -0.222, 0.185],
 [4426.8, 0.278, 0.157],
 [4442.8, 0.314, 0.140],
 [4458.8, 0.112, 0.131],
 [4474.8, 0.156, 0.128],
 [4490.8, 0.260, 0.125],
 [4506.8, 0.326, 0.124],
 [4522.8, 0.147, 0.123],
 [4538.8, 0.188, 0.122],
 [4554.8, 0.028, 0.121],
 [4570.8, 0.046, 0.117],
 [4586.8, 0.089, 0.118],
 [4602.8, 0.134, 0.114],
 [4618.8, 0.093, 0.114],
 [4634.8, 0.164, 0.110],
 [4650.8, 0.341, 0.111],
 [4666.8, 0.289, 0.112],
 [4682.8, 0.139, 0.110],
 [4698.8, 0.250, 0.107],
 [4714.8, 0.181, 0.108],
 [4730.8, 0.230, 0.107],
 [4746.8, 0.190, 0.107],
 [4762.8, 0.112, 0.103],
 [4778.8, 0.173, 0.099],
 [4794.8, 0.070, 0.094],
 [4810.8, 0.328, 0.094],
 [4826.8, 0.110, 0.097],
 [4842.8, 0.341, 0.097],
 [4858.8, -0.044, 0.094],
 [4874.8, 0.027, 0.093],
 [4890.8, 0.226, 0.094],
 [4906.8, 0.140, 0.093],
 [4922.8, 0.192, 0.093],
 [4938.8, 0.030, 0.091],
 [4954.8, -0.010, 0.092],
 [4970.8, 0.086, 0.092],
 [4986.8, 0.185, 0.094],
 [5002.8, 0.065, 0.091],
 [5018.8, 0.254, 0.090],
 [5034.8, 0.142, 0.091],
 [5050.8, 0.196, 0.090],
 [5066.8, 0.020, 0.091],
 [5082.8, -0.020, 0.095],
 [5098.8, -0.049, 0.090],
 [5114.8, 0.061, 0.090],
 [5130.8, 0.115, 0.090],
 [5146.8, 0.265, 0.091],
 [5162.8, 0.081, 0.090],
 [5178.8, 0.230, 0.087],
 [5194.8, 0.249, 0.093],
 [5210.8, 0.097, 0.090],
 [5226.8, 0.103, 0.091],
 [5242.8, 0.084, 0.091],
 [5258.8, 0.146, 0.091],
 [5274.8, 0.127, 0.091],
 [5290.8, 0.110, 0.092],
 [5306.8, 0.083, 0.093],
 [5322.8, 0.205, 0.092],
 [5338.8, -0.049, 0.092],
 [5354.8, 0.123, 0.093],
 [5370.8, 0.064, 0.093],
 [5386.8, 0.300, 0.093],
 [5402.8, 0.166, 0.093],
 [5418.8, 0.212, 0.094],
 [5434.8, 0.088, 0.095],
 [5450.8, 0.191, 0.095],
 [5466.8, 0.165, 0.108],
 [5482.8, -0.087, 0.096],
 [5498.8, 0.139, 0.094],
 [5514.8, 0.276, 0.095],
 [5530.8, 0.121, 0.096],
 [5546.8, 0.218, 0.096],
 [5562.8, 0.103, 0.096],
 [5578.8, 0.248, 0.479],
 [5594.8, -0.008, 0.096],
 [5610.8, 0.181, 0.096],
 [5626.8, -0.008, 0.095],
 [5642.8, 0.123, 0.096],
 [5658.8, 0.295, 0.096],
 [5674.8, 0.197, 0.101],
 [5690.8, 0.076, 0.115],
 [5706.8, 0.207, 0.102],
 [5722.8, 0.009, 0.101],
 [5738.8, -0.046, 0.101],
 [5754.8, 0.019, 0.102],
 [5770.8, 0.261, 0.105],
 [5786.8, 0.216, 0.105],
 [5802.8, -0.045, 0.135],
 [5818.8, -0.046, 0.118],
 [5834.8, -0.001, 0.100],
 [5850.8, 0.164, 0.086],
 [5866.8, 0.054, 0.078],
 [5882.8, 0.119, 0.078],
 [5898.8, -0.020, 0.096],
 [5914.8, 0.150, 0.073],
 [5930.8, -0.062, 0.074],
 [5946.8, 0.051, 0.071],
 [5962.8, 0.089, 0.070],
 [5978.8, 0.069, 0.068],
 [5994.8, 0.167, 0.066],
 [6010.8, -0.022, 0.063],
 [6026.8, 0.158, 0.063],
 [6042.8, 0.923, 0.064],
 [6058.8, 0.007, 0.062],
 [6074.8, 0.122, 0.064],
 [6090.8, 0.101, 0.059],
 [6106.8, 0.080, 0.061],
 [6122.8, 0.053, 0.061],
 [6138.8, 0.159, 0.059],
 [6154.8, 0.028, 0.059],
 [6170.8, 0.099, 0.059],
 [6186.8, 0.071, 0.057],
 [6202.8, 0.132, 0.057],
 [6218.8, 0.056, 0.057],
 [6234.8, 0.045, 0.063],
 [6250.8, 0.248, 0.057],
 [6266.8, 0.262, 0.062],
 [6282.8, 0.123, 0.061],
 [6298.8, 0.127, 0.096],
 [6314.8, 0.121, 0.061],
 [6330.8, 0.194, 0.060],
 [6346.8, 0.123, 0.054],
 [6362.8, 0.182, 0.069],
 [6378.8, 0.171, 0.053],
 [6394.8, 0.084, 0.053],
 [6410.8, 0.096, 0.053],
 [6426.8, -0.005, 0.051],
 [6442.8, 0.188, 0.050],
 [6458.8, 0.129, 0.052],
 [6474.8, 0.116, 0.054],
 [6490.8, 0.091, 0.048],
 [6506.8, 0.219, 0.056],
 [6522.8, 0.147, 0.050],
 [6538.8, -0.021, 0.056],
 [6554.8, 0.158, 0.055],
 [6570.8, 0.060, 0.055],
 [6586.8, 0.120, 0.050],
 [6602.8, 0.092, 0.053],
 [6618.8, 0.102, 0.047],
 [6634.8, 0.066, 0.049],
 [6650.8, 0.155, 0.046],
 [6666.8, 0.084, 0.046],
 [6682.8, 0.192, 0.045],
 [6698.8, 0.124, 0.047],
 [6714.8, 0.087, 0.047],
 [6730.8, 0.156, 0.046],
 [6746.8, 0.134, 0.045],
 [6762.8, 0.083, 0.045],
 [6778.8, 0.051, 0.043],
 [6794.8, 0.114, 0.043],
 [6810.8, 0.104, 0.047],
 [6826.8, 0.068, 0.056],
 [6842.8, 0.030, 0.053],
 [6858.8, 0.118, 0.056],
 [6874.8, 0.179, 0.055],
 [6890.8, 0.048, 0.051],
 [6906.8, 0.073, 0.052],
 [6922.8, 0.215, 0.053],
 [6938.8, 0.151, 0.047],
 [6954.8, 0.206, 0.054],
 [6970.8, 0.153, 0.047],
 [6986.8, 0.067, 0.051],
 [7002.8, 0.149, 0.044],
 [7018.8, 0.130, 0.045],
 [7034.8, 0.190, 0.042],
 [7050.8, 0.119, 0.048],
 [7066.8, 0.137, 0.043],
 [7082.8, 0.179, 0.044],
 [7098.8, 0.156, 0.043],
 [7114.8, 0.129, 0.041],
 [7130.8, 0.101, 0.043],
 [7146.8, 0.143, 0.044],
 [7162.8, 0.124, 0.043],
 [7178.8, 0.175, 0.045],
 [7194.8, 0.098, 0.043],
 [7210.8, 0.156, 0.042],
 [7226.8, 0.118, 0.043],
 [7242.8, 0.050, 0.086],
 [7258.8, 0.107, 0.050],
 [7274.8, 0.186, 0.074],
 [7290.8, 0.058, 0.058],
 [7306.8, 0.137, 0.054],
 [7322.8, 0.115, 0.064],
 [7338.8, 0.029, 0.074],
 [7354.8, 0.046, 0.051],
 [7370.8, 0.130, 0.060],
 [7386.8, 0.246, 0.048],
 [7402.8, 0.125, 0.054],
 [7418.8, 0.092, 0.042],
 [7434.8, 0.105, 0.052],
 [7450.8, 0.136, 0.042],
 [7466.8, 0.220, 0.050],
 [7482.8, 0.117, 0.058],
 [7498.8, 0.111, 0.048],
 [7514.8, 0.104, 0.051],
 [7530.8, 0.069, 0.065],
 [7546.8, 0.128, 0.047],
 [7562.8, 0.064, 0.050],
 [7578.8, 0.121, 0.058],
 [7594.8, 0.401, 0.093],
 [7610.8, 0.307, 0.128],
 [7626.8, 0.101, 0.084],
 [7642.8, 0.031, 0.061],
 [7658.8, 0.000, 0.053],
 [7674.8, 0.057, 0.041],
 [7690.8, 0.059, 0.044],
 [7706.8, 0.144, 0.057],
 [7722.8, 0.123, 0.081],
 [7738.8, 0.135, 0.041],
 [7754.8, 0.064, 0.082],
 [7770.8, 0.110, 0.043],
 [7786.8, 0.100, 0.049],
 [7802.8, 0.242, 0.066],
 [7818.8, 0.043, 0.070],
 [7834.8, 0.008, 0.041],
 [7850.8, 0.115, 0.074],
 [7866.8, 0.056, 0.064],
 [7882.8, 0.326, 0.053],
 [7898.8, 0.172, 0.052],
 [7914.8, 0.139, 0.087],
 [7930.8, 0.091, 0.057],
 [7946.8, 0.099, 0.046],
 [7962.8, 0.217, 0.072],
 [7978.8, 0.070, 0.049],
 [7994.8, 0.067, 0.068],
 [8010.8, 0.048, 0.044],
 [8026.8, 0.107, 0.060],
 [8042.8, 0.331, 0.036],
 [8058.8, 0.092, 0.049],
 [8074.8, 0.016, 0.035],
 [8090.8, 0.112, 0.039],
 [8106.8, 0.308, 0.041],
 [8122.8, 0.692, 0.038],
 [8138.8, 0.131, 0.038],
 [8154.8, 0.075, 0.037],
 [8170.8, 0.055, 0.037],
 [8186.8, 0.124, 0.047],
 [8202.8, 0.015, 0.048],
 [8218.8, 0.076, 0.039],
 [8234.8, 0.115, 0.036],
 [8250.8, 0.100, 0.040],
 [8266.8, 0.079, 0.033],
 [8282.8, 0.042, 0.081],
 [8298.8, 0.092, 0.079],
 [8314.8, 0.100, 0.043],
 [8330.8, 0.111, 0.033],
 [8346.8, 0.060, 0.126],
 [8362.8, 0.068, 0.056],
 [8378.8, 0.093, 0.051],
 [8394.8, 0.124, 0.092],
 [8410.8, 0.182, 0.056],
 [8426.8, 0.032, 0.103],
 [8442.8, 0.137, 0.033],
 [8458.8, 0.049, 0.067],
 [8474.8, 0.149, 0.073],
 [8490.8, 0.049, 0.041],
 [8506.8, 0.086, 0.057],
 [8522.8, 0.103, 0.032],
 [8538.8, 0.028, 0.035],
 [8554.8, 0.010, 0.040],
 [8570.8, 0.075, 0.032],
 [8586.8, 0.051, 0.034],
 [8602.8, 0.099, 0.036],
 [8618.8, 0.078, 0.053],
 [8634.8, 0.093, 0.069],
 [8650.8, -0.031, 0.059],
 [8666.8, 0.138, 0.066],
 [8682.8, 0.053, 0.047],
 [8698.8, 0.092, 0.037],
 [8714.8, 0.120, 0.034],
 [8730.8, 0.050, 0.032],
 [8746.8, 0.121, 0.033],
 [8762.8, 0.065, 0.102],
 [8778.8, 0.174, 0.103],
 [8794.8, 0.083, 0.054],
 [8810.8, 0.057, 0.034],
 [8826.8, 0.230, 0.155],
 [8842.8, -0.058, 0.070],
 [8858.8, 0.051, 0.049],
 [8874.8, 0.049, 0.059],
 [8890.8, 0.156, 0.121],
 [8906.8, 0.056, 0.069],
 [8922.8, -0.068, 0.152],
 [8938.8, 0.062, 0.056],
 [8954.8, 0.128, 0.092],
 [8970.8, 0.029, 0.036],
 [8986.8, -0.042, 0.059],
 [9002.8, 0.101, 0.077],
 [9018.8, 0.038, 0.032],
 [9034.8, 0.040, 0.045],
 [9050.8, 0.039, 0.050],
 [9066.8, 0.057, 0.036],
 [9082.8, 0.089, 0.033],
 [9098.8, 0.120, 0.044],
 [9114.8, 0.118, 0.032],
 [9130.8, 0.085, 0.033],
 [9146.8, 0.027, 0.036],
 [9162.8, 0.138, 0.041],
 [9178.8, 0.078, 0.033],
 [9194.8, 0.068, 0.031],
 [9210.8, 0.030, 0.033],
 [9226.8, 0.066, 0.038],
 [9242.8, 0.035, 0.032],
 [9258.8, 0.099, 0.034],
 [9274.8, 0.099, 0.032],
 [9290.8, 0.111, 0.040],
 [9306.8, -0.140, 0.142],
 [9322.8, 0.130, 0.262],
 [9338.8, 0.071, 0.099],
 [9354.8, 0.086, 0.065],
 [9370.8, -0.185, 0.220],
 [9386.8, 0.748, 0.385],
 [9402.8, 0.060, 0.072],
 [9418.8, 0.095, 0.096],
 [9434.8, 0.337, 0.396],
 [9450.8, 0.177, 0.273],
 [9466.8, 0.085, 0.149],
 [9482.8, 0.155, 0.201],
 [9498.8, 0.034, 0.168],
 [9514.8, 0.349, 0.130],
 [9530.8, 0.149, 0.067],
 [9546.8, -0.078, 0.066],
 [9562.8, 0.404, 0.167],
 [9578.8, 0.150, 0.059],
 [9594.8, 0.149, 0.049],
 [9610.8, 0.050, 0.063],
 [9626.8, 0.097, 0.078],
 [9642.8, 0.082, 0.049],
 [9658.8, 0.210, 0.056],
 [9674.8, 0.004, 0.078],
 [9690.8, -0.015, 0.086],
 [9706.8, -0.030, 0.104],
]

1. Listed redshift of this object 0.620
